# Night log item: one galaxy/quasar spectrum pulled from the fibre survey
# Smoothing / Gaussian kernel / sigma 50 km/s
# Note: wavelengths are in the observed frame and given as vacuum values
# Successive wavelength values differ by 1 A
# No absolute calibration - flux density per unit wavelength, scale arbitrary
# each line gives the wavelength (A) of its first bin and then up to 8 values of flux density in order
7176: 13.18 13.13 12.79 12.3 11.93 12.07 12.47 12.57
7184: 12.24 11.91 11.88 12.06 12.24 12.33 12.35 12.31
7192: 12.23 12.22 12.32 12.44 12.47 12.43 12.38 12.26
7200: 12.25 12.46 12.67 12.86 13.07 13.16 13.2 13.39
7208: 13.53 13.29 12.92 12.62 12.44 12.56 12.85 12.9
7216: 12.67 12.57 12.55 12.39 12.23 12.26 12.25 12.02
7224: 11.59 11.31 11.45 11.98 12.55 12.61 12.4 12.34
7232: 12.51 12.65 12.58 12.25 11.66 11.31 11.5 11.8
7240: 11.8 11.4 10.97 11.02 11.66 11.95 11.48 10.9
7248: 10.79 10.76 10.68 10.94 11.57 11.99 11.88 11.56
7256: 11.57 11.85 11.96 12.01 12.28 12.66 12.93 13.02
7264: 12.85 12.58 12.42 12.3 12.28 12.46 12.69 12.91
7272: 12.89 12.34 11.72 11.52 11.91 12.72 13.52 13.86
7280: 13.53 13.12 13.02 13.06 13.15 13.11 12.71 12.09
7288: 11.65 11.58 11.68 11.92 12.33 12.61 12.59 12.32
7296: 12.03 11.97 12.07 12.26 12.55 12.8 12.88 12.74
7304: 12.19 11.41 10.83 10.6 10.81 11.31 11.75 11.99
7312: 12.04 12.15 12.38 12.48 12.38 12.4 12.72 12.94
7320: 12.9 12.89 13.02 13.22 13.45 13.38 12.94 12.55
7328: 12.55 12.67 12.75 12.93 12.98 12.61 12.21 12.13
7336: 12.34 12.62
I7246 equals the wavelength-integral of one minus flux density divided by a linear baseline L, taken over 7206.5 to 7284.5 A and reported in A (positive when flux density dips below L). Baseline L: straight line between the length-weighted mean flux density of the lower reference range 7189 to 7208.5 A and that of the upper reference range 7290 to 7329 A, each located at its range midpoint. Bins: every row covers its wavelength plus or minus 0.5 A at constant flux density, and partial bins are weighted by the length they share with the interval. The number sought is 1.6 A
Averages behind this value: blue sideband 12.6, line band 12.2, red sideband 12.3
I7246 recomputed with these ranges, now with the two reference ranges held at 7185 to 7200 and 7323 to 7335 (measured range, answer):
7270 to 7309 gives 1.0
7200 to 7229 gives -0.5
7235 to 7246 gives 0.8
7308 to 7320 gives 0.5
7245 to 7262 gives 1.2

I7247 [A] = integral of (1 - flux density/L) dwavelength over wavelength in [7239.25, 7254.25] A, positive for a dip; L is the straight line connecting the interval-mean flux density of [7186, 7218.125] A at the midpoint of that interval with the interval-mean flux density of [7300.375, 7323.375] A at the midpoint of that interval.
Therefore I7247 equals 1.4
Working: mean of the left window 12.6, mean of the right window 12.2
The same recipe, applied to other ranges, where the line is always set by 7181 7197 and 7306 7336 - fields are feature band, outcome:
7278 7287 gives -0.6 A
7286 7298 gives 0.3 A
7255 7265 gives 0.0 A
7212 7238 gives 0.1 A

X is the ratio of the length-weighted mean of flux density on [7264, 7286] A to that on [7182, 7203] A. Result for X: 1.0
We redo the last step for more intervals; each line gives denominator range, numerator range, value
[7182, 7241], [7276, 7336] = 1.01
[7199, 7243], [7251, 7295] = 1.00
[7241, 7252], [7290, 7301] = 1.10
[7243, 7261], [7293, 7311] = 1.04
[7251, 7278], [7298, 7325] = 1.00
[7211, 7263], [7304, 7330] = 1.03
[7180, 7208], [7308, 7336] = 1.01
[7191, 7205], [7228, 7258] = 0.94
